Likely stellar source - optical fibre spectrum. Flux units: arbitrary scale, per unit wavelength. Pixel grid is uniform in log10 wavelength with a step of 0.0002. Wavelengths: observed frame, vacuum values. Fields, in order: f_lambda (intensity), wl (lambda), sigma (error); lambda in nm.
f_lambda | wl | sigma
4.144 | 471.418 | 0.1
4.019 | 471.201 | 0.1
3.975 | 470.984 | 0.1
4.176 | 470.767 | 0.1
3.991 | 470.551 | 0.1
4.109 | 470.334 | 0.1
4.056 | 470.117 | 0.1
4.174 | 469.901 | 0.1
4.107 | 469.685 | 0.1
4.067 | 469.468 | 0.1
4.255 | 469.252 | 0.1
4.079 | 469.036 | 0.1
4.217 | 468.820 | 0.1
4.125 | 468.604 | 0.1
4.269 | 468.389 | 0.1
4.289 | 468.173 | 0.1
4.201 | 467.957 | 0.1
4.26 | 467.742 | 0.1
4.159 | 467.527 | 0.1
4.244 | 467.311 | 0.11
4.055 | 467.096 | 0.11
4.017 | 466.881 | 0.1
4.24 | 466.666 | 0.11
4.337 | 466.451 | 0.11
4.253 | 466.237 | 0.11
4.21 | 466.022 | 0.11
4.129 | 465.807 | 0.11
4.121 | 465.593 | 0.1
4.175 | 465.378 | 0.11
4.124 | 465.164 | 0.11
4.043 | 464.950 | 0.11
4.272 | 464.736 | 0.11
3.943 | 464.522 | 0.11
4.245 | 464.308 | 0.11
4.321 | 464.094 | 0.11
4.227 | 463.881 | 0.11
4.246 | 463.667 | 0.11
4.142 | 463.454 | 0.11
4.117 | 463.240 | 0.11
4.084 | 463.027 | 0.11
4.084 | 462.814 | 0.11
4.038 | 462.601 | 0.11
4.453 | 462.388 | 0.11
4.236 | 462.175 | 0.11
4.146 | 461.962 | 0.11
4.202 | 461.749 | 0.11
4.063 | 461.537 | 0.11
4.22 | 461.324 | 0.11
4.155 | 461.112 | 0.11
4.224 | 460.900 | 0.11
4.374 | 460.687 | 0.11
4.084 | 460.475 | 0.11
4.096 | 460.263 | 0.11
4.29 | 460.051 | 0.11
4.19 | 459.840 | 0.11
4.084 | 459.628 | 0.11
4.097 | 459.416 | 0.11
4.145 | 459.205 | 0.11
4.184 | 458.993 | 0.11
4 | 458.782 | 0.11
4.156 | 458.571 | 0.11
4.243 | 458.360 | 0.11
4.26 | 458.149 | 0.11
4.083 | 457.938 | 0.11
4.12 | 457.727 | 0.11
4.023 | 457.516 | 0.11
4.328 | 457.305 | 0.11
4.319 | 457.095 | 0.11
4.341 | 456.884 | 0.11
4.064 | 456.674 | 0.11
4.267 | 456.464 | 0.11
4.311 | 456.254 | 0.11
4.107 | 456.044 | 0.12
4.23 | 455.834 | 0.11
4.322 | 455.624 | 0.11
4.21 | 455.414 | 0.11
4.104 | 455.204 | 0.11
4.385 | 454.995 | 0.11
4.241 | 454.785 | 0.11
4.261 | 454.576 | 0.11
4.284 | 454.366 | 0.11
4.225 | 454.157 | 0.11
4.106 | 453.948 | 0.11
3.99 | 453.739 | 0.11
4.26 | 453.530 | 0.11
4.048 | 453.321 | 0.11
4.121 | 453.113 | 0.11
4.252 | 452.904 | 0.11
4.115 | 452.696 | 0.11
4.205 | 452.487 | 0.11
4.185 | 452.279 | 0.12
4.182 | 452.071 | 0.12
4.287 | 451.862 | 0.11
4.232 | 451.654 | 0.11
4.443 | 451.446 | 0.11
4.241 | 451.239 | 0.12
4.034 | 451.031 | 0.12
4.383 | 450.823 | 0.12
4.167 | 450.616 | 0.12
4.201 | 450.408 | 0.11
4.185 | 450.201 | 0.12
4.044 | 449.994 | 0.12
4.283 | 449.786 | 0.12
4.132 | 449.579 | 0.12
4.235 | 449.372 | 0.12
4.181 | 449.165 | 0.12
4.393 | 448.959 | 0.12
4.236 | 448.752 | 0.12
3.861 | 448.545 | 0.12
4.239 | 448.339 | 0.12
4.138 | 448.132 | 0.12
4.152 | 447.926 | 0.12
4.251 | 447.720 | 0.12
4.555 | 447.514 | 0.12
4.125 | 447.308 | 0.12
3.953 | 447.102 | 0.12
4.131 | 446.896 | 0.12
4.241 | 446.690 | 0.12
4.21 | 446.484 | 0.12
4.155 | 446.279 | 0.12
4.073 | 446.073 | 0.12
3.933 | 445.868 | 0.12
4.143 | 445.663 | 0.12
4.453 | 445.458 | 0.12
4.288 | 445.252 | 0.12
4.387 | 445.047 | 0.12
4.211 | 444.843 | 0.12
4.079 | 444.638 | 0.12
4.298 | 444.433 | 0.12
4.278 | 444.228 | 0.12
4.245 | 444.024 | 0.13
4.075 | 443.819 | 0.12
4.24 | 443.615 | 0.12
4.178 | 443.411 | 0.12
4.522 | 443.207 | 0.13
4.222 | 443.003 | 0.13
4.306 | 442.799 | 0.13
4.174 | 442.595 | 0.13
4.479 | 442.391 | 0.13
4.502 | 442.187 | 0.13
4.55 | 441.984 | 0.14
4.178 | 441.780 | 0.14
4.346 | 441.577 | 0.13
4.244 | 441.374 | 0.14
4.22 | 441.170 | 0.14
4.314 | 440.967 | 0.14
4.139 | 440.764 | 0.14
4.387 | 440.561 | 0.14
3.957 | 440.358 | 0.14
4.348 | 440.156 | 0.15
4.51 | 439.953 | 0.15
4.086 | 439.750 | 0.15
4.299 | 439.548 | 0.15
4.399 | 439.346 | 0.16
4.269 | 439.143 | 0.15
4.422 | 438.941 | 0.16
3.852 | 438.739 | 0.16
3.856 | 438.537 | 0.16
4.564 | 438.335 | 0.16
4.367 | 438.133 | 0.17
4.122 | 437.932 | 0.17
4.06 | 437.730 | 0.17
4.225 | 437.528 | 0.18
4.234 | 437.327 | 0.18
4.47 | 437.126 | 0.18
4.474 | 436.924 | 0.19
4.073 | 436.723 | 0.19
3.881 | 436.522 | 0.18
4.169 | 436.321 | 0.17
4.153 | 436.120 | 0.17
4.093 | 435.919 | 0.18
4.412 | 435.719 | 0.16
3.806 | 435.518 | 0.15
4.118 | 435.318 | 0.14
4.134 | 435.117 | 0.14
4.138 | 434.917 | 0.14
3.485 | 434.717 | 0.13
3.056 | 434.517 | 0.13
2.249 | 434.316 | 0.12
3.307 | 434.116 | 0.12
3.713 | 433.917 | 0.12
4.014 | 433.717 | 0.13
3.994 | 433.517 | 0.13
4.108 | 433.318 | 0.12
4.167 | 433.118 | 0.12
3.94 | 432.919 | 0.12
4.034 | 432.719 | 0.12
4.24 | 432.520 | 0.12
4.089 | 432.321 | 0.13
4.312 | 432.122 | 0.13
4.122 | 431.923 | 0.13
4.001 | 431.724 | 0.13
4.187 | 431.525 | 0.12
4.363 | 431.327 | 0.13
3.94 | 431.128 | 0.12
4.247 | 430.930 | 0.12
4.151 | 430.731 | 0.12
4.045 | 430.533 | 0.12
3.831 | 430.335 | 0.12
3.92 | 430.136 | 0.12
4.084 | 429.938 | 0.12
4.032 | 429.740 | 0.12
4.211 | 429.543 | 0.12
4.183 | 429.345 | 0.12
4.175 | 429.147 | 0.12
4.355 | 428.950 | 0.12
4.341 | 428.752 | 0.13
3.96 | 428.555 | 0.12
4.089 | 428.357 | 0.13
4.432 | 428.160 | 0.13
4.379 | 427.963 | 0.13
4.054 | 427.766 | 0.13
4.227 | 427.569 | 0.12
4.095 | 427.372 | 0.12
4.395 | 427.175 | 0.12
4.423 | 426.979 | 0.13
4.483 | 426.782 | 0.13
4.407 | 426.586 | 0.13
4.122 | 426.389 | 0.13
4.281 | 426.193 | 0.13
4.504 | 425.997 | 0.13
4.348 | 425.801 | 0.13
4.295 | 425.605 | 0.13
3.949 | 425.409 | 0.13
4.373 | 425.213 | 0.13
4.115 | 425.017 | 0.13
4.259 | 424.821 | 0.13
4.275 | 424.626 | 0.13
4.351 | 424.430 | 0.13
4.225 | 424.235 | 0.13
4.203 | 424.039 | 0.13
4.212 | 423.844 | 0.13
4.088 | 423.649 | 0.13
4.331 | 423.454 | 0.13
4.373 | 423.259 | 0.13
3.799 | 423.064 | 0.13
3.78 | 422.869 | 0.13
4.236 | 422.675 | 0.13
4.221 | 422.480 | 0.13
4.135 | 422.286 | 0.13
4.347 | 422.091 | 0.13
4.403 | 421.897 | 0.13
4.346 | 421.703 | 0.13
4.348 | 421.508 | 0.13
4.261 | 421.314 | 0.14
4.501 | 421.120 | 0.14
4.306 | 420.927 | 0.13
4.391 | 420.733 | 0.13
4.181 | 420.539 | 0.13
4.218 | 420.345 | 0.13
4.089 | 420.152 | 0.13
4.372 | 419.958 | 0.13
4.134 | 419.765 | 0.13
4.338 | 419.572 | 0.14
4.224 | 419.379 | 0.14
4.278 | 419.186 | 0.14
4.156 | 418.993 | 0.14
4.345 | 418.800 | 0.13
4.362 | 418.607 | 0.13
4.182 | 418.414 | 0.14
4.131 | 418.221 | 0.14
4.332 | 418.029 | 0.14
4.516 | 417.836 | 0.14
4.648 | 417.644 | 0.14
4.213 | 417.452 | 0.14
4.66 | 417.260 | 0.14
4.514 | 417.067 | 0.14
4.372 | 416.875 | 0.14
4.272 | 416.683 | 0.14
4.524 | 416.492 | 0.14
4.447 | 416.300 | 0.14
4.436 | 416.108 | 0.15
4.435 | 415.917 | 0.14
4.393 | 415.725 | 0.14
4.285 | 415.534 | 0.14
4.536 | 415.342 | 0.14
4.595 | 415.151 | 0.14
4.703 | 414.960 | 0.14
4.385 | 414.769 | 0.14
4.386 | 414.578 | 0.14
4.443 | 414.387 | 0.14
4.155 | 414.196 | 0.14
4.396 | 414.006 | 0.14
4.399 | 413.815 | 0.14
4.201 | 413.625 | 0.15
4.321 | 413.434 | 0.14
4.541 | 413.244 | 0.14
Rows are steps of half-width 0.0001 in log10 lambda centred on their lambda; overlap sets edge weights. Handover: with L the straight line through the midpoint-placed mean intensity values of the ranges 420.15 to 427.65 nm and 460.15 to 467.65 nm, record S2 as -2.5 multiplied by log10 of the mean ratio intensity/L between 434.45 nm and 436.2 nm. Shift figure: 0.08 mag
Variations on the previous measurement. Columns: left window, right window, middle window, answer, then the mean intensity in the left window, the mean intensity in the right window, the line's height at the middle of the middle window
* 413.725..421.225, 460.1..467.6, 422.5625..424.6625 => 0.04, 4.37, 4.17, 4.34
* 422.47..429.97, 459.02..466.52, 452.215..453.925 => 0.01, 4.22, 4.18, 4.19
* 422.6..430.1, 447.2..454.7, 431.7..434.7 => 0.11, 4.22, 4.2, 4.21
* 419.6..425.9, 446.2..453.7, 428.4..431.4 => 0.03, 4.23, 4.19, 4.22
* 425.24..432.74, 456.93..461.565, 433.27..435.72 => 0.14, 4.2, 4.17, 4.19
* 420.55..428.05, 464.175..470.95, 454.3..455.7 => -0.02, 4.26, 4.16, 4.19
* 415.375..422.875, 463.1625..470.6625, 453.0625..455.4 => 0.01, 4.32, 4.17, 4.21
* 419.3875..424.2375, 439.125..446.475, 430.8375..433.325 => 0.03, 4.23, 4.26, 4.25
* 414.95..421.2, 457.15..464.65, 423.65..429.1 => 0.02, 4.36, 4.17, 4.32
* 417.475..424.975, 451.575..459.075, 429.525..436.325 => 0.07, 4.26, 4.2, 4.24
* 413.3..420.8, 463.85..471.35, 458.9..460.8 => 0.00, 4.36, 4.16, 4.19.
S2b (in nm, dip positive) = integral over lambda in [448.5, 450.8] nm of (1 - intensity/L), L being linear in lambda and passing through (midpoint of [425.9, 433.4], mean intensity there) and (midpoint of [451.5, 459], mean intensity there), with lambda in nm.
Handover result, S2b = 0.00 nm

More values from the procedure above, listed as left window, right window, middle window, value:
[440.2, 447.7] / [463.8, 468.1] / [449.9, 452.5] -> 0.00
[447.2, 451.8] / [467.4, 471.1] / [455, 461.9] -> 0.00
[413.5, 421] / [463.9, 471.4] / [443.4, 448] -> 0.04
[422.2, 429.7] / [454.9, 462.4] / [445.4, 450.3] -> 0.03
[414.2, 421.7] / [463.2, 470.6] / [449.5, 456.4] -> 0.03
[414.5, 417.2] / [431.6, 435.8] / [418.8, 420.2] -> 0.03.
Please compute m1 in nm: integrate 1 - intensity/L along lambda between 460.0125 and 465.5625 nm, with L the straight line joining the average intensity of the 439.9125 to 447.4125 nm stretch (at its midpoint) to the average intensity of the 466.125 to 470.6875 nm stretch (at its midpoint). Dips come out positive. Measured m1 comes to 0.01 nm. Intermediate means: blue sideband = 4.24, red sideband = 4.17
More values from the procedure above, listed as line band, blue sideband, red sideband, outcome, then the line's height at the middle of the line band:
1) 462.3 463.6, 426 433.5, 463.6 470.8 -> 0.01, 4.17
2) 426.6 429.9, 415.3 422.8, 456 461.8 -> 0.04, 4.3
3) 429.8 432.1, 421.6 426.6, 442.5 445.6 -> 0.08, 4.24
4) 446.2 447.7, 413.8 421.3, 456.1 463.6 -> 0.01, 4.23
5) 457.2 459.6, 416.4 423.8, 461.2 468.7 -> 0.03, 4.2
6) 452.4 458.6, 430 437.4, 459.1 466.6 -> -0.11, 4.13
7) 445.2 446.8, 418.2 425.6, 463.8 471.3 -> 0.00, 4.19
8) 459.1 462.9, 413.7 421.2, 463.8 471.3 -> 0.01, 4.18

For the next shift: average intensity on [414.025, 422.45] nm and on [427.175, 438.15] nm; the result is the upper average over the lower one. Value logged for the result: 0.9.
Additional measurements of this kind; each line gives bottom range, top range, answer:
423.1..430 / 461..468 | 0.98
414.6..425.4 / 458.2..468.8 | 0.97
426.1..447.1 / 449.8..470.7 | 1.01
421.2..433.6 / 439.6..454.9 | 1.01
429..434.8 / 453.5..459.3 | 1.06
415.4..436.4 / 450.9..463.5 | 1.00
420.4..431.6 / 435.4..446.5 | 1.00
